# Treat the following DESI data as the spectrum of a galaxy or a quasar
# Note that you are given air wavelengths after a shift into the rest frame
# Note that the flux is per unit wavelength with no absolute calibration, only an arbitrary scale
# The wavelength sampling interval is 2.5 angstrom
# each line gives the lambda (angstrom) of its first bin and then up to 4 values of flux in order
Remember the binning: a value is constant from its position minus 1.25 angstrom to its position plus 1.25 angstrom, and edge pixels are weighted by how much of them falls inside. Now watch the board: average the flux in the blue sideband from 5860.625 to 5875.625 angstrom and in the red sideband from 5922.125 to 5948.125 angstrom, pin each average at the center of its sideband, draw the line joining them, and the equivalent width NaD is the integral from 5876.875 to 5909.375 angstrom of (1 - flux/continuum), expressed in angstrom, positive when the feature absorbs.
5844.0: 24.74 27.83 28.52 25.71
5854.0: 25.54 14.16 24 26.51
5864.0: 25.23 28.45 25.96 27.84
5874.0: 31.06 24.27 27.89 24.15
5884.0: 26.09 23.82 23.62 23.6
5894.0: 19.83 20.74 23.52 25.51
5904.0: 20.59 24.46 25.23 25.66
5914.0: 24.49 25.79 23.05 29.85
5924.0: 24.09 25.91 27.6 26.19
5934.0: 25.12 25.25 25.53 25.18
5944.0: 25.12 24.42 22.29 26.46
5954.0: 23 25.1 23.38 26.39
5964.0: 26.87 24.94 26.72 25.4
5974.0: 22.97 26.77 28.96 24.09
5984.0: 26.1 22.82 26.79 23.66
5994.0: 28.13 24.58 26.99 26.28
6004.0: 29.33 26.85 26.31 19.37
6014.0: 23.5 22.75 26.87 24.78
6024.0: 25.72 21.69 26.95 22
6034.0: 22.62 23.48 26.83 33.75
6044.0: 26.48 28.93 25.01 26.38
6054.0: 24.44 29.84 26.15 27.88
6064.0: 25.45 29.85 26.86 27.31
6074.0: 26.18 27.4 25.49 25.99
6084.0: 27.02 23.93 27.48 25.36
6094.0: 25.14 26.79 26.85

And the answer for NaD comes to 3.6 angstrom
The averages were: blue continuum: 27.5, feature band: 23.7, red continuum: 25.5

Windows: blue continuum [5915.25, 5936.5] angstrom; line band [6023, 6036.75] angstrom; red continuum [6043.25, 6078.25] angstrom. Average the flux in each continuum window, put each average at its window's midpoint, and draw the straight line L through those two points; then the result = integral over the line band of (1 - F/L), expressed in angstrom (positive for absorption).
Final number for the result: 1.6 angstrom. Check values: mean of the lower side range 25.9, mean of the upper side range 27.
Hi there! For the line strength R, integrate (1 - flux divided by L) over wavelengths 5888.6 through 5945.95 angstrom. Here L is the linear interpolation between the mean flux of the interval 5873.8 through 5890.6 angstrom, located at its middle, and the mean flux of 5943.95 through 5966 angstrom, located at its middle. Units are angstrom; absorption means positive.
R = 1.2 angstrom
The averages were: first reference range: 25.5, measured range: 24.6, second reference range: 24.8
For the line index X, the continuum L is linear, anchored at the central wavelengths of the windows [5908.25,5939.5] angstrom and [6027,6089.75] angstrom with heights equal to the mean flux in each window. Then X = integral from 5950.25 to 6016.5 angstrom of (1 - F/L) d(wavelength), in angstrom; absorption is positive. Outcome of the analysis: 1.6 angstrom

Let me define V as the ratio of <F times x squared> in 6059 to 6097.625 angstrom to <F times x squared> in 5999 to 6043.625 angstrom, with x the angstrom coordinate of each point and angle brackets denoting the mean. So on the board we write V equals 1.07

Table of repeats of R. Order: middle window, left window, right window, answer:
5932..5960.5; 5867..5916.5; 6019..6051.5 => 0.5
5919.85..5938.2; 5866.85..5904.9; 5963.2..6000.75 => -0.8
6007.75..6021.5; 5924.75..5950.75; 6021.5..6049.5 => 1.0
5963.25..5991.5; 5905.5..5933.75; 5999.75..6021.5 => -0.2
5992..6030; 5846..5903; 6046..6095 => 1.1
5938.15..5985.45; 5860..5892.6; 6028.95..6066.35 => 1.9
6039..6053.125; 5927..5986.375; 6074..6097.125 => -1.1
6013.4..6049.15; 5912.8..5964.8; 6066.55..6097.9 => 0.7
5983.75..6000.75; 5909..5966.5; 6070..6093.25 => 0.1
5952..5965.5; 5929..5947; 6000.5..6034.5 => 0.1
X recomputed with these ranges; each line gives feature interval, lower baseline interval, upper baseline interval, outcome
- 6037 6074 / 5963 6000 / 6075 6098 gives -2.02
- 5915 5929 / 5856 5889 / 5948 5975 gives -0.39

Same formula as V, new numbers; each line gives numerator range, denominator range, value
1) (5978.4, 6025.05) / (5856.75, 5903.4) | 1.07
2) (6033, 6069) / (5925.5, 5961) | 1.12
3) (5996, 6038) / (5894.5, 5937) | 1.03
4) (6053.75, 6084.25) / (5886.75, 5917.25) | 1.21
